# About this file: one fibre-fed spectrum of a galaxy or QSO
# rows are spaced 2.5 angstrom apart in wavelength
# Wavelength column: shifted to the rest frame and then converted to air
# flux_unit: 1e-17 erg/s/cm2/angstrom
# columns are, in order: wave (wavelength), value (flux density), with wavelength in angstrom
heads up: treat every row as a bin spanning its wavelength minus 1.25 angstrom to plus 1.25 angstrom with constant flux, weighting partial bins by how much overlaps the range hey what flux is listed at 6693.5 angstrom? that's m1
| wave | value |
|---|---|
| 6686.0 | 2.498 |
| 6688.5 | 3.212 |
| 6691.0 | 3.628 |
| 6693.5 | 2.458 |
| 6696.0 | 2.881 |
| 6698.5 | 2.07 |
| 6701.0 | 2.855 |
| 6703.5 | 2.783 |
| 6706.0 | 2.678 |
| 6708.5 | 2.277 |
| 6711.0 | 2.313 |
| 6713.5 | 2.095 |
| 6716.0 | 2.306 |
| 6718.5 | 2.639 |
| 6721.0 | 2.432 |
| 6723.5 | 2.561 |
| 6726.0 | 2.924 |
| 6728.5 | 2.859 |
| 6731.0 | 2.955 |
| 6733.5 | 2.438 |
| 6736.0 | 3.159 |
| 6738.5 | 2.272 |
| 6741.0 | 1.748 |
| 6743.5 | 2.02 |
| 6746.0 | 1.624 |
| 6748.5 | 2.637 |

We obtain 2.458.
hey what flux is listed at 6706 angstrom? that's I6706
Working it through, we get 2.678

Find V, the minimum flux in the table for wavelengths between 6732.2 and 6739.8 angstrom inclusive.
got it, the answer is 2.272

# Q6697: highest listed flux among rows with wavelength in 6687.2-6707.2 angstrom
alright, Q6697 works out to 3.628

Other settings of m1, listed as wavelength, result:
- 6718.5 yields 2.639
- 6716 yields 2.306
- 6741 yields 1.748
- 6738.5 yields 2.272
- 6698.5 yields 2.07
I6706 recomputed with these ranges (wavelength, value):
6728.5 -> 2.859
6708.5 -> 2.277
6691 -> 3.628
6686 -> 2.498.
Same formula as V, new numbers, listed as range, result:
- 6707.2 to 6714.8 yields 2.095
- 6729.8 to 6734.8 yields 2.438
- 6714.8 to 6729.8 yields 2.306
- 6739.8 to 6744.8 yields 1.748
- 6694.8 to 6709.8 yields 2.07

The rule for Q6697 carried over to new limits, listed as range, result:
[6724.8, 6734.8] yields 2.955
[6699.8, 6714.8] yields 2.855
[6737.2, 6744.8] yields 2.272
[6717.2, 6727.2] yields 2.924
